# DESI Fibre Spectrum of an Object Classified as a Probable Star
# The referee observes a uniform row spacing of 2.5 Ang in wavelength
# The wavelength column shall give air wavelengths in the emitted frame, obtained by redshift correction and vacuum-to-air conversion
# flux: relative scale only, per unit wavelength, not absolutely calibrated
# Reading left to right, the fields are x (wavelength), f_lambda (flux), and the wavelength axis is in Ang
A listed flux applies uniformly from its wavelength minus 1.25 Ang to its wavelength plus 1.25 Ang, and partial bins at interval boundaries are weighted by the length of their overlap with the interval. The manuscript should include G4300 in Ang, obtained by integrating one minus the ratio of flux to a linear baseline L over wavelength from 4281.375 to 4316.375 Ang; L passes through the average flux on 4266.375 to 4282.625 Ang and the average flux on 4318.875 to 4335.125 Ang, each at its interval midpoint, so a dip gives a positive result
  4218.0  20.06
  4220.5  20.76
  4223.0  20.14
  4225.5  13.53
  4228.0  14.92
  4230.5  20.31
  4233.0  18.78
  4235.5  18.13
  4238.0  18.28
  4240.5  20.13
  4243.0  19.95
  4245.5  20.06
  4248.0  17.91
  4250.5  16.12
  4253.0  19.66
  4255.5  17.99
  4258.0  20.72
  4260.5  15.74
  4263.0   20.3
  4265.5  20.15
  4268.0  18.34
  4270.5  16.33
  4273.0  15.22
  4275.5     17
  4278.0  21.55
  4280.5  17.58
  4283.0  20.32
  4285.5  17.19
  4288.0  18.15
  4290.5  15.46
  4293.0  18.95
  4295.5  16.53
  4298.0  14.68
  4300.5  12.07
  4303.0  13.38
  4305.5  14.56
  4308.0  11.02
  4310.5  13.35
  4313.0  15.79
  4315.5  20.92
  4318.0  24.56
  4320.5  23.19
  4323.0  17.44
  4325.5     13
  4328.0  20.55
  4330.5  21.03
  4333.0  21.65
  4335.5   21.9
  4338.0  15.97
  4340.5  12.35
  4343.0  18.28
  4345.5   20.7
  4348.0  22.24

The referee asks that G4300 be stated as 5.33 Ang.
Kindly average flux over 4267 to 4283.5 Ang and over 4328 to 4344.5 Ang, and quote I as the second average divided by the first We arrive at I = 1.0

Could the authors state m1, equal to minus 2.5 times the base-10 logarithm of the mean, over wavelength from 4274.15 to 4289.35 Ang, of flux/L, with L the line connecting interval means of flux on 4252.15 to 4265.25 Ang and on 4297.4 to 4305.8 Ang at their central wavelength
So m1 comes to -0.16 mag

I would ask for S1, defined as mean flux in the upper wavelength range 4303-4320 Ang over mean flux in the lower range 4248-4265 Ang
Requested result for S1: 0.91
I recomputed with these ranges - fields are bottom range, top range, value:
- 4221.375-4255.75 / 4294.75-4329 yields 0.90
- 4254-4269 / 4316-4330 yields 1.05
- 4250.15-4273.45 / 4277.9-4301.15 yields 0.94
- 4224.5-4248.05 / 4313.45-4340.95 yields 1.06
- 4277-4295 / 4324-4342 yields 0.98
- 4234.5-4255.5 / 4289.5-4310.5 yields 0.77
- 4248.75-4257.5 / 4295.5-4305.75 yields 0.77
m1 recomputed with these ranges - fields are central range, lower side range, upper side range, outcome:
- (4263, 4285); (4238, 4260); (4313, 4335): 0.05 mag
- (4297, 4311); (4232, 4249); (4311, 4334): 0.43 mag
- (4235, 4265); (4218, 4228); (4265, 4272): -0.05 mag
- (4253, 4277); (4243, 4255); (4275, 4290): 0.03 mag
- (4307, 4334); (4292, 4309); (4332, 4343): -0.13 mag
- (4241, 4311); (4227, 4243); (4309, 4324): 0.10 mag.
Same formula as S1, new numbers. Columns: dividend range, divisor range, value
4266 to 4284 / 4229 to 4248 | 0.94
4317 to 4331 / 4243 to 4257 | 1.07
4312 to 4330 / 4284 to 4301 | 1.19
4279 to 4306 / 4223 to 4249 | 0.89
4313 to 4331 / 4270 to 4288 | 1.10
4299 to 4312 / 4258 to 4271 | 0.70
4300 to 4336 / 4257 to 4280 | 0.96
